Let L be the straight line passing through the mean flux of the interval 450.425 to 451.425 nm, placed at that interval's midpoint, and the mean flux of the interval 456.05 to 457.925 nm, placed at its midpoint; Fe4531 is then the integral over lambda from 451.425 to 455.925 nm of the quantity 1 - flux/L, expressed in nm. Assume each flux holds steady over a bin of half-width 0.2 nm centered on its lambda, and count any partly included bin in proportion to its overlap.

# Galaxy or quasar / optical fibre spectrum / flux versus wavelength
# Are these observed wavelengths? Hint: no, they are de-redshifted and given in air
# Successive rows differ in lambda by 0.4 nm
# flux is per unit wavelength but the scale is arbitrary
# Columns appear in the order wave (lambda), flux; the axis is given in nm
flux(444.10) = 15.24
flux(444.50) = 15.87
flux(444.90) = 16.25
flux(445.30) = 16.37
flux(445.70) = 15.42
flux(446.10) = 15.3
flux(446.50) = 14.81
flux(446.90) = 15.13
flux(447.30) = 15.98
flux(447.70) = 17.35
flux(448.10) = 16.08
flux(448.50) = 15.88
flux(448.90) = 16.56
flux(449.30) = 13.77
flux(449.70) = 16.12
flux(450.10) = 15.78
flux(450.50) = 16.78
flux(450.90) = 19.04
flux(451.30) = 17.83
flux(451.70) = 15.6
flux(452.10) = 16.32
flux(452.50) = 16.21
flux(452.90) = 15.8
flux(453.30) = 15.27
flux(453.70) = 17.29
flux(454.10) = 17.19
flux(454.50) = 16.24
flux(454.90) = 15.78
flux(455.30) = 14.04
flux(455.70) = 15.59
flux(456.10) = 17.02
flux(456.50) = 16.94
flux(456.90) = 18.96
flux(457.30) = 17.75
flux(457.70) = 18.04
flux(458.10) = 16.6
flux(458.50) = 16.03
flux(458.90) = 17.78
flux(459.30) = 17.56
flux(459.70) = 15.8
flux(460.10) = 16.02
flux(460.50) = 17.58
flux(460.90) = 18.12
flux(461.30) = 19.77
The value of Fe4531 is 0.49 nm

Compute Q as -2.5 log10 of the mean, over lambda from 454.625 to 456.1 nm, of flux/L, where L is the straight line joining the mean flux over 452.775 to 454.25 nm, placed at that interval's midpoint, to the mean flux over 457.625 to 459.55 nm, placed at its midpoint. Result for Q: 0.08 mag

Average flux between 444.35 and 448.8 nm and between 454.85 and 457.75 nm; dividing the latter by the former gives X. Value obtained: 1.06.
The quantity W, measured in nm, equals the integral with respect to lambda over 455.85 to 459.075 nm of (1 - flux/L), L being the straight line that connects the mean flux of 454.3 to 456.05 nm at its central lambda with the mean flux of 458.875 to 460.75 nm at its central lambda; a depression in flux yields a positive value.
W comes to -0.23 nm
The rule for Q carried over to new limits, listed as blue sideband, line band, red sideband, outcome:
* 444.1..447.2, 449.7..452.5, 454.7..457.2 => -0.05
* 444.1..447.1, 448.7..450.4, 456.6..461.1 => 0.03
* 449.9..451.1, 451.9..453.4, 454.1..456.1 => 0.04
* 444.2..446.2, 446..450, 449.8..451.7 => 0.05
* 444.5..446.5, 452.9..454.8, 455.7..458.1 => 0.04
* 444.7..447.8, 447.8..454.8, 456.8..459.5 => 0.01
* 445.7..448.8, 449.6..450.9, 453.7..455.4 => -0.05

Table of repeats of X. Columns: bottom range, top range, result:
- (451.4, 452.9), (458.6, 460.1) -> 1.04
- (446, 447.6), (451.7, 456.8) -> 1.05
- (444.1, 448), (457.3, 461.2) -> 1.09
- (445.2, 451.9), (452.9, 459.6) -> 1.04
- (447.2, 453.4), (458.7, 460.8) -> 1.04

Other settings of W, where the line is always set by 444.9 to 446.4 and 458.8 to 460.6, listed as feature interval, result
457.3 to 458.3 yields -0.04 nm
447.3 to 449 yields -0.05 nm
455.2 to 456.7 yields 0.05 nm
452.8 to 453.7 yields 0.02 nm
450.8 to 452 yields -0.08 nm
